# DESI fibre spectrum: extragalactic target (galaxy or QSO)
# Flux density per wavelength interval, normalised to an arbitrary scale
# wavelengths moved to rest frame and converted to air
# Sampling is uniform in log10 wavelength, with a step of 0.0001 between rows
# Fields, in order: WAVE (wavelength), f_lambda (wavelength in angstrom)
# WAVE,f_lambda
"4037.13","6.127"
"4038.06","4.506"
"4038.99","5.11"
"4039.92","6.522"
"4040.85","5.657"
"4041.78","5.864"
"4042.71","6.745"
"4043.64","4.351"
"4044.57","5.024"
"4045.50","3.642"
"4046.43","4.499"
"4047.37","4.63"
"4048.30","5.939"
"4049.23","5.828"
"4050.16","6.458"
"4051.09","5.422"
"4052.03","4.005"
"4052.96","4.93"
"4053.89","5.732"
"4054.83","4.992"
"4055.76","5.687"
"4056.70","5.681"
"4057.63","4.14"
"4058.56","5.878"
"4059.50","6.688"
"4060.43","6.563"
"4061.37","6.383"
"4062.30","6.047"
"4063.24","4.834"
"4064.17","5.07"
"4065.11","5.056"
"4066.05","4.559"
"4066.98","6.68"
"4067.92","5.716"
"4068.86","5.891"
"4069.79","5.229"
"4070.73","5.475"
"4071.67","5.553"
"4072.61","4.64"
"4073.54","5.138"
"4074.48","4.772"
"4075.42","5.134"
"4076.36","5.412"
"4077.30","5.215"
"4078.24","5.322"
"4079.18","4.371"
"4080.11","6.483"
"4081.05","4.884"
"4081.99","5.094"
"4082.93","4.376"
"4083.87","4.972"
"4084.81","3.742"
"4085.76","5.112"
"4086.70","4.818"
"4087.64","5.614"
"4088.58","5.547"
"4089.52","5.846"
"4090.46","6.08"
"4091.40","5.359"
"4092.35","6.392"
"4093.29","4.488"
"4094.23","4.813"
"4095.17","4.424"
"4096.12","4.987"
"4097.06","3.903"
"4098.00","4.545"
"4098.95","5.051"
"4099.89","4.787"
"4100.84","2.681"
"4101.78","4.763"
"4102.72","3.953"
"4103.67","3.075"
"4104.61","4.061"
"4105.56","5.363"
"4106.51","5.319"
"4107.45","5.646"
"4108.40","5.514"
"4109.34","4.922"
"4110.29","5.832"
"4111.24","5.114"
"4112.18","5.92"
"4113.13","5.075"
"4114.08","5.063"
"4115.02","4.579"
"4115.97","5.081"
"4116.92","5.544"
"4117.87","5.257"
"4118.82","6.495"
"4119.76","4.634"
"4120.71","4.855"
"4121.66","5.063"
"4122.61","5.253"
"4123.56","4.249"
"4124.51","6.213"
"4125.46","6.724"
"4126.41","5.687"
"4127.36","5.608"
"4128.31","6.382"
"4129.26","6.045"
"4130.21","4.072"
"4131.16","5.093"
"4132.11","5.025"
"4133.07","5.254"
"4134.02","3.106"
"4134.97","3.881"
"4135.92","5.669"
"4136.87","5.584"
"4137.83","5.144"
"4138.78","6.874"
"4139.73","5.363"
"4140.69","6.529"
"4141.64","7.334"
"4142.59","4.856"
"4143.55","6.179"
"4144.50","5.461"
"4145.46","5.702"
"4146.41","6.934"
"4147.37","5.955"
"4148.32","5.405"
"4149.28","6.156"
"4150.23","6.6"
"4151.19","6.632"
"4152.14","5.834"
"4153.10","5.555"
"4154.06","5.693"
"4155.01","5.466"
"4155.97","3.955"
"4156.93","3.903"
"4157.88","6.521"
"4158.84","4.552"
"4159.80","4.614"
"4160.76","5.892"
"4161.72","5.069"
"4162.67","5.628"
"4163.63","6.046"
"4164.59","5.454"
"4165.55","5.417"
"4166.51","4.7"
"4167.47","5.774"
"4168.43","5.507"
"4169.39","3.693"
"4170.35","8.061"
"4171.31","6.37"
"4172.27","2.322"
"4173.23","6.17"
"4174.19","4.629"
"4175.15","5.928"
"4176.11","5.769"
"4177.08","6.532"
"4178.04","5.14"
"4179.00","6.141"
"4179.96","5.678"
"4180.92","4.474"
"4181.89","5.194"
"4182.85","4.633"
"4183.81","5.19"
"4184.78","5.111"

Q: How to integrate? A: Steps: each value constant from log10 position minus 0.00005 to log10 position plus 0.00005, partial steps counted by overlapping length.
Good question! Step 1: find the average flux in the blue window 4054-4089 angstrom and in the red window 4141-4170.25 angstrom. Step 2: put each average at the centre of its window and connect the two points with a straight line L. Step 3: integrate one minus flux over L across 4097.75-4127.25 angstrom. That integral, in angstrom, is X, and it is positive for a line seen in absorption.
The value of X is 2.2 angstrom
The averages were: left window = 5.32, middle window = 5.05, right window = 5.59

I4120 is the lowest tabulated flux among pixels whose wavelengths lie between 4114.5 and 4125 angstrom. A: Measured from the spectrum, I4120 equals 4.249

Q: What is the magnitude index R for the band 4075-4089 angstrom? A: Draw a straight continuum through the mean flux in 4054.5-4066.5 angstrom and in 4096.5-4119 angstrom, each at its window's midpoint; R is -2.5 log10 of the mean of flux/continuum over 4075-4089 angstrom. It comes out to 0.03 mag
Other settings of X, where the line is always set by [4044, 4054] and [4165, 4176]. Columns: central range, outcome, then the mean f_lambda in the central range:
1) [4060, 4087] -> -0.7 angstrom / 5.26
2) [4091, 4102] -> 1.1 angstrom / 4.67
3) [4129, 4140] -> 0.4 angstrom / 5.07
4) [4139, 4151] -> -1.8 angstrom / 6.07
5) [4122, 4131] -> -0.5 angstrom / 5.56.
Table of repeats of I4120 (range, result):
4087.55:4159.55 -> 2.681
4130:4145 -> 3.106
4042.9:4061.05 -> 3.642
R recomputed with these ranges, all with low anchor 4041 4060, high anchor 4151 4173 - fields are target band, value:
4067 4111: 0.062 mag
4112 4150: -0.033 mag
